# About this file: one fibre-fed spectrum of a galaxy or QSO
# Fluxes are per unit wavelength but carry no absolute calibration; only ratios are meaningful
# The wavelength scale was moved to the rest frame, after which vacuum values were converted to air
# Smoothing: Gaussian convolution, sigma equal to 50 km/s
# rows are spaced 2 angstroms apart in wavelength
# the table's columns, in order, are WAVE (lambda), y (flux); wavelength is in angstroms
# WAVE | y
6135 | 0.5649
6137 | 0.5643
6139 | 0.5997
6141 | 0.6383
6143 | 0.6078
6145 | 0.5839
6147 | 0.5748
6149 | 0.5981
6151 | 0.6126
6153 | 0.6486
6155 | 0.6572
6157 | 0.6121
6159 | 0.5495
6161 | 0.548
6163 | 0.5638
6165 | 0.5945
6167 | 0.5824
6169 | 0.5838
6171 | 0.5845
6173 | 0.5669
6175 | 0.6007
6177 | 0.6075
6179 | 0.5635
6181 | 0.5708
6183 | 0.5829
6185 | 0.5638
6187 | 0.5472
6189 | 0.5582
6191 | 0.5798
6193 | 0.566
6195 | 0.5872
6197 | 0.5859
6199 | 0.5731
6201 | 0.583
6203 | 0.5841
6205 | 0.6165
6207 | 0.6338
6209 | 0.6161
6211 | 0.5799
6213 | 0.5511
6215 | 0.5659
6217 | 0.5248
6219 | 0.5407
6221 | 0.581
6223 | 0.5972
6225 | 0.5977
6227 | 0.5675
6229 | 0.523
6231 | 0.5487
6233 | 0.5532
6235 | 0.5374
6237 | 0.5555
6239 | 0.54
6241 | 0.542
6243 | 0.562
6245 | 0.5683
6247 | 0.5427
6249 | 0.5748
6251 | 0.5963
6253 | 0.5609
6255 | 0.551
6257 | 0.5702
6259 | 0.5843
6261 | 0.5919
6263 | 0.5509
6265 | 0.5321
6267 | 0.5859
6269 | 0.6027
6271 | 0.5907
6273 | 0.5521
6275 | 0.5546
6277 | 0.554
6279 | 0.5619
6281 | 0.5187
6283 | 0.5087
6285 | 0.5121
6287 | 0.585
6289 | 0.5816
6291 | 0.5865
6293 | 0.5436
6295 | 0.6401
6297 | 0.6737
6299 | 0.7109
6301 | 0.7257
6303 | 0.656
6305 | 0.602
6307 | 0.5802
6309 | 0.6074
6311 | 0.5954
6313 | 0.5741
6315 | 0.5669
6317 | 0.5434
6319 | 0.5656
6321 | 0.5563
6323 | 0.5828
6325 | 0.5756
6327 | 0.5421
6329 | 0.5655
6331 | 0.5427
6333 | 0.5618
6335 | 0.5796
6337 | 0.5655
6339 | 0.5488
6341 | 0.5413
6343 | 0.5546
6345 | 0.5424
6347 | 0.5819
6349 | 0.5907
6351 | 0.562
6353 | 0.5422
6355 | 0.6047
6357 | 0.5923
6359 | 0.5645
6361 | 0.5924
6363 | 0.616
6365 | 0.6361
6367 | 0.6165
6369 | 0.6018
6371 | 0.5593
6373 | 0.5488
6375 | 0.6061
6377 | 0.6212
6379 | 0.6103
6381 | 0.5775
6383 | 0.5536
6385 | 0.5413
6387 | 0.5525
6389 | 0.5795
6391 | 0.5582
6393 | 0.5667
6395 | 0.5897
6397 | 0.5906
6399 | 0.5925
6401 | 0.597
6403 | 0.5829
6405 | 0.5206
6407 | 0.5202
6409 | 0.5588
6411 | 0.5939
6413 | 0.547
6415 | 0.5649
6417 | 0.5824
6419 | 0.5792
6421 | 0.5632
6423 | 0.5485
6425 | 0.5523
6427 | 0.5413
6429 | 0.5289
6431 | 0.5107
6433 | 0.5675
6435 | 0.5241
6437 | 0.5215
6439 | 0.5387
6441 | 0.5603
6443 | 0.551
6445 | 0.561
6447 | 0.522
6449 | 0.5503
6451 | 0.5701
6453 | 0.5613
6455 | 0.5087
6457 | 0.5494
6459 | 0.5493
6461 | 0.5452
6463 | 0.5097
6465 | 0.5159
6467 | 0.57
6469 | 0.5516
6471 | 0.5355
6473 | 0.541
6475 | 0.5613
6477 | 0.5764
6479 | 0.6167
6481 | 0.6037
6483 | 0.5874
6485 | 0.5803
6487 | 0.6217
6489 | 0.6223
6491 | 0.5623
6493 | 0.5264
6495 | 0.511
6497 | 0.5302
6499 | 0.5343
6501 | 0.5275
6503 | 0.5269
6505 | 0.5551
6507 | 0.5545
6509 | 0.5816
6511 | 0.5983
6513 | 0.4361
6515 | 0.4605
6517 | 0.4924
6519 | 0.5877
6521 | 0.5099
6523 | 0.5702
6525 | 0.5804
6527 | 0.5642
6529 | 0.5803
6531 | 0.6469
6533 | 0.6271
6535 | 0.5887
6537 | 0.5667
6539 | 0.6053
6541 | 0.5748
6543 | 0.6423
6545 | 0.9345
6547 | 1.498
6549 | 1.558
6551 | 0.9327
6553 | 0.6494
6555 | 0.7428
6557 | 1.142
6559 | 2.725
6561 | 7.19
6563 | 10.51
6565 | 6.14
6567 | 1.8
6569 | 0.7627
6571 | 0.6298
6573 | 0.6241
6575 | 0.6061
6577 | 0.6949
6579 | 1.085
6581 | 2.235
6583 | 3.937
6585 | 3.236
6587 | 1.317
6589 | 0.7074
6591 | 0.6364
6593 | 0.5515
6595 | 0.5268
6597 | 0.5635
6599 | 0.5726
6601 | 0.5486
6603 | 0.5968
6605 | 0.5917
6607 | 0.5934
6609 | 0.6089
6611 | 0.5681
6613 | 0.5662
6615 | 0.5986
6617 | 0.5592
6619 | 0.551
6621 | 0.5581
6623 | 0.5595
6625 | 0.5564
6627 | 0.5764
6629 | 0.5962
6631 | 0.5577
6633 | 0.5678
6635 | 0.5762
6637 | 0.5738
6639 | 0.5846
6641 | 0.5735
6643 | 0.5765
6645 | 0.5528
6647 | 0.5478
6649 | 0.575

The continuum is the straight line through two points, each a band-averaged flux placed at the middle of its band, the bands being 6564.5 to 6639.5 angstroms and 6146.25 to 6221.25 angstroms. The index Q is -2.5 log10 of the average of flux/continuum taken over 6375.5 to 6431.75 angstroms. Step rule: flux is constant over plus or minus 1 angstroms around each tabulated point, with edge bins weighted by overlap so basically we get 0.36 mag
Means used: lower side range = 0.583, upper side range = 0.972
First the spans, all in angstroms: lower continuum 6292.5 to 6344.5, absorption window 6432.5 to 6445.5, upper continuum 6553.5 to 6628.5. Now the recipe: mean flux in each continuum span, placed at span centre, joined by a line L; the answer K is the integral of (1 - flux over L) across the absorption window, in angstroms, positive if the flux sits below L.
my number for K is 5.94 angstroms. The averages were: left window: 0.589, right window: 1.53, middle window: 0.545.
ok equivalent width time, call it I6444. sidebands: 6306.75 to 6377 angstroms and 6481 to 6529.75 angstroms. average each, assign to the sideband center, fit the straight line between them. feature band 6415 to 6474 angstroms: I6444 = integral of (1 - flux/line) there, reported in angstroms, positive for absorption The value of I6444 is 1.5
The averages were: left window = 0.575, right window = 0.551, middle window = 0.546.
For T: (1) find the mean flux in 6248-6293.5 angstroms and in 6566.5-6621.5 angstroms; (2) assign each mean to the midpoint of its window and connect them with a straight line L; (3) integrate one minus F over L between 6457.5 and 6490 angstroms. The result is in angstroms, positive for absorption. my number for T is 9.7 angstroms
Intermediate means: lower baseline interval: 0.563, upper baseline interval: 0.954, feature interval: 0.568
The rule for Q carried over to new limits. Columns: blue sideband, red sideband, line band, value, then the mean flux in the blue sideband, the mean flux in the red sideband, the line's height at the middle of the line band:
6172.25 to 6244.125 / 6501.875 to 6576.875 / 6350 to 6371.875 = 0.49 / 0.571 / 1.35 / 0.93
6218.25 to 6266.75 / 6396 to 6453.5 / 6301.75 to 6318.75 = -0.06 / 0.562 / 0.555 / 0.559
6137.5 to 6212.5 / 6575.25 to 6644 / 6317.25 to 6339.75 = 0.20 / 0.589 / 0.842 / 0.678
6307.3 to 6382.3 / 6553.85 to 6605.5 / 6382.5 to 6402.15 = 0.44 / 0.577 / 1.96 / 0.856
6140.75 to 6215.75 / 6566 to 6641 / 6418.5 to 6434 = 0.34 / 0.587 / 0.86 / 0.746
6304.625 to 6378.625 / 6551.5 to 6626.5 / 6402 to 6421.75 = 0.45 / 0.577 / 1.53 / 0.848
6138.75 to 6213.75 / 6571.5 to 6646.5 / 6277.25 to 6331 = 0.12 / 0.588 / 0.821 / 0.657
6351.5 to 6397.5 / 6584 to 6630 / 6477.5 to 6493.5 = 0.11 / 0.583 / 0.728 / 0.652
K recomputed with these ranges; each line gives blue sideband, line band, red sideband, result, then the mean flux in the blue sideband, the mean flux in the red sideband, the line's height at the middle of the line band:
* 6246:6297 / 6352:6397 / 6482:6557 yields 1.3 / 0.567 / 0.649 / 0.601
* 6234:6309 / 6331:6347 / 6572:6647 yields 1.8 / 0.578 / 0.82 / 0.627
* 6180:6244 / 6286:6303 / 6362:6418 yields -1.7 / 0.569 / 0.578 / 0.573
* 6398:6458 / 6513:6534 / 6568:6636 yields 4.7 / 0.552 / 0.853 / 0.718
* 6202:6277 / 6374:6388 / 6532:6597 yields 6.5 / 0.568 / 1.76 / 1.09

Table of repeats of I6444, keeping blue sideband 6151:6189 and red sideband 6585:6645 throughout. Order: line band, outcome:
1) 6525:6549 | -4.0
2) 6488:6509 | 2.8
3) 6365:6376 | 0.4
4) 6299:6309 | -0.7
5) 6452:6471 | 2.6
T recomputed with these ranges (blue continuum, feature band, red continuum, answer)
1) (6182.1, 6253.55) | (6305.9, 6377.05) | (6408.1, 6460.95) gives -2.2 angstroms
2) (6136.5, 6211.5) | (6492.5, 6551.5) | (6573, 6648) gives 9.8 angstroms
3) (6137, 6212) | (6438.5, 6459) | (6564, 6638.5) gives 7.5 angstroms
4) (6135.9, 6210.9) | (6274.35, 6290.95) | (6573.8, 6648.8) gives 2.5 angstroms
